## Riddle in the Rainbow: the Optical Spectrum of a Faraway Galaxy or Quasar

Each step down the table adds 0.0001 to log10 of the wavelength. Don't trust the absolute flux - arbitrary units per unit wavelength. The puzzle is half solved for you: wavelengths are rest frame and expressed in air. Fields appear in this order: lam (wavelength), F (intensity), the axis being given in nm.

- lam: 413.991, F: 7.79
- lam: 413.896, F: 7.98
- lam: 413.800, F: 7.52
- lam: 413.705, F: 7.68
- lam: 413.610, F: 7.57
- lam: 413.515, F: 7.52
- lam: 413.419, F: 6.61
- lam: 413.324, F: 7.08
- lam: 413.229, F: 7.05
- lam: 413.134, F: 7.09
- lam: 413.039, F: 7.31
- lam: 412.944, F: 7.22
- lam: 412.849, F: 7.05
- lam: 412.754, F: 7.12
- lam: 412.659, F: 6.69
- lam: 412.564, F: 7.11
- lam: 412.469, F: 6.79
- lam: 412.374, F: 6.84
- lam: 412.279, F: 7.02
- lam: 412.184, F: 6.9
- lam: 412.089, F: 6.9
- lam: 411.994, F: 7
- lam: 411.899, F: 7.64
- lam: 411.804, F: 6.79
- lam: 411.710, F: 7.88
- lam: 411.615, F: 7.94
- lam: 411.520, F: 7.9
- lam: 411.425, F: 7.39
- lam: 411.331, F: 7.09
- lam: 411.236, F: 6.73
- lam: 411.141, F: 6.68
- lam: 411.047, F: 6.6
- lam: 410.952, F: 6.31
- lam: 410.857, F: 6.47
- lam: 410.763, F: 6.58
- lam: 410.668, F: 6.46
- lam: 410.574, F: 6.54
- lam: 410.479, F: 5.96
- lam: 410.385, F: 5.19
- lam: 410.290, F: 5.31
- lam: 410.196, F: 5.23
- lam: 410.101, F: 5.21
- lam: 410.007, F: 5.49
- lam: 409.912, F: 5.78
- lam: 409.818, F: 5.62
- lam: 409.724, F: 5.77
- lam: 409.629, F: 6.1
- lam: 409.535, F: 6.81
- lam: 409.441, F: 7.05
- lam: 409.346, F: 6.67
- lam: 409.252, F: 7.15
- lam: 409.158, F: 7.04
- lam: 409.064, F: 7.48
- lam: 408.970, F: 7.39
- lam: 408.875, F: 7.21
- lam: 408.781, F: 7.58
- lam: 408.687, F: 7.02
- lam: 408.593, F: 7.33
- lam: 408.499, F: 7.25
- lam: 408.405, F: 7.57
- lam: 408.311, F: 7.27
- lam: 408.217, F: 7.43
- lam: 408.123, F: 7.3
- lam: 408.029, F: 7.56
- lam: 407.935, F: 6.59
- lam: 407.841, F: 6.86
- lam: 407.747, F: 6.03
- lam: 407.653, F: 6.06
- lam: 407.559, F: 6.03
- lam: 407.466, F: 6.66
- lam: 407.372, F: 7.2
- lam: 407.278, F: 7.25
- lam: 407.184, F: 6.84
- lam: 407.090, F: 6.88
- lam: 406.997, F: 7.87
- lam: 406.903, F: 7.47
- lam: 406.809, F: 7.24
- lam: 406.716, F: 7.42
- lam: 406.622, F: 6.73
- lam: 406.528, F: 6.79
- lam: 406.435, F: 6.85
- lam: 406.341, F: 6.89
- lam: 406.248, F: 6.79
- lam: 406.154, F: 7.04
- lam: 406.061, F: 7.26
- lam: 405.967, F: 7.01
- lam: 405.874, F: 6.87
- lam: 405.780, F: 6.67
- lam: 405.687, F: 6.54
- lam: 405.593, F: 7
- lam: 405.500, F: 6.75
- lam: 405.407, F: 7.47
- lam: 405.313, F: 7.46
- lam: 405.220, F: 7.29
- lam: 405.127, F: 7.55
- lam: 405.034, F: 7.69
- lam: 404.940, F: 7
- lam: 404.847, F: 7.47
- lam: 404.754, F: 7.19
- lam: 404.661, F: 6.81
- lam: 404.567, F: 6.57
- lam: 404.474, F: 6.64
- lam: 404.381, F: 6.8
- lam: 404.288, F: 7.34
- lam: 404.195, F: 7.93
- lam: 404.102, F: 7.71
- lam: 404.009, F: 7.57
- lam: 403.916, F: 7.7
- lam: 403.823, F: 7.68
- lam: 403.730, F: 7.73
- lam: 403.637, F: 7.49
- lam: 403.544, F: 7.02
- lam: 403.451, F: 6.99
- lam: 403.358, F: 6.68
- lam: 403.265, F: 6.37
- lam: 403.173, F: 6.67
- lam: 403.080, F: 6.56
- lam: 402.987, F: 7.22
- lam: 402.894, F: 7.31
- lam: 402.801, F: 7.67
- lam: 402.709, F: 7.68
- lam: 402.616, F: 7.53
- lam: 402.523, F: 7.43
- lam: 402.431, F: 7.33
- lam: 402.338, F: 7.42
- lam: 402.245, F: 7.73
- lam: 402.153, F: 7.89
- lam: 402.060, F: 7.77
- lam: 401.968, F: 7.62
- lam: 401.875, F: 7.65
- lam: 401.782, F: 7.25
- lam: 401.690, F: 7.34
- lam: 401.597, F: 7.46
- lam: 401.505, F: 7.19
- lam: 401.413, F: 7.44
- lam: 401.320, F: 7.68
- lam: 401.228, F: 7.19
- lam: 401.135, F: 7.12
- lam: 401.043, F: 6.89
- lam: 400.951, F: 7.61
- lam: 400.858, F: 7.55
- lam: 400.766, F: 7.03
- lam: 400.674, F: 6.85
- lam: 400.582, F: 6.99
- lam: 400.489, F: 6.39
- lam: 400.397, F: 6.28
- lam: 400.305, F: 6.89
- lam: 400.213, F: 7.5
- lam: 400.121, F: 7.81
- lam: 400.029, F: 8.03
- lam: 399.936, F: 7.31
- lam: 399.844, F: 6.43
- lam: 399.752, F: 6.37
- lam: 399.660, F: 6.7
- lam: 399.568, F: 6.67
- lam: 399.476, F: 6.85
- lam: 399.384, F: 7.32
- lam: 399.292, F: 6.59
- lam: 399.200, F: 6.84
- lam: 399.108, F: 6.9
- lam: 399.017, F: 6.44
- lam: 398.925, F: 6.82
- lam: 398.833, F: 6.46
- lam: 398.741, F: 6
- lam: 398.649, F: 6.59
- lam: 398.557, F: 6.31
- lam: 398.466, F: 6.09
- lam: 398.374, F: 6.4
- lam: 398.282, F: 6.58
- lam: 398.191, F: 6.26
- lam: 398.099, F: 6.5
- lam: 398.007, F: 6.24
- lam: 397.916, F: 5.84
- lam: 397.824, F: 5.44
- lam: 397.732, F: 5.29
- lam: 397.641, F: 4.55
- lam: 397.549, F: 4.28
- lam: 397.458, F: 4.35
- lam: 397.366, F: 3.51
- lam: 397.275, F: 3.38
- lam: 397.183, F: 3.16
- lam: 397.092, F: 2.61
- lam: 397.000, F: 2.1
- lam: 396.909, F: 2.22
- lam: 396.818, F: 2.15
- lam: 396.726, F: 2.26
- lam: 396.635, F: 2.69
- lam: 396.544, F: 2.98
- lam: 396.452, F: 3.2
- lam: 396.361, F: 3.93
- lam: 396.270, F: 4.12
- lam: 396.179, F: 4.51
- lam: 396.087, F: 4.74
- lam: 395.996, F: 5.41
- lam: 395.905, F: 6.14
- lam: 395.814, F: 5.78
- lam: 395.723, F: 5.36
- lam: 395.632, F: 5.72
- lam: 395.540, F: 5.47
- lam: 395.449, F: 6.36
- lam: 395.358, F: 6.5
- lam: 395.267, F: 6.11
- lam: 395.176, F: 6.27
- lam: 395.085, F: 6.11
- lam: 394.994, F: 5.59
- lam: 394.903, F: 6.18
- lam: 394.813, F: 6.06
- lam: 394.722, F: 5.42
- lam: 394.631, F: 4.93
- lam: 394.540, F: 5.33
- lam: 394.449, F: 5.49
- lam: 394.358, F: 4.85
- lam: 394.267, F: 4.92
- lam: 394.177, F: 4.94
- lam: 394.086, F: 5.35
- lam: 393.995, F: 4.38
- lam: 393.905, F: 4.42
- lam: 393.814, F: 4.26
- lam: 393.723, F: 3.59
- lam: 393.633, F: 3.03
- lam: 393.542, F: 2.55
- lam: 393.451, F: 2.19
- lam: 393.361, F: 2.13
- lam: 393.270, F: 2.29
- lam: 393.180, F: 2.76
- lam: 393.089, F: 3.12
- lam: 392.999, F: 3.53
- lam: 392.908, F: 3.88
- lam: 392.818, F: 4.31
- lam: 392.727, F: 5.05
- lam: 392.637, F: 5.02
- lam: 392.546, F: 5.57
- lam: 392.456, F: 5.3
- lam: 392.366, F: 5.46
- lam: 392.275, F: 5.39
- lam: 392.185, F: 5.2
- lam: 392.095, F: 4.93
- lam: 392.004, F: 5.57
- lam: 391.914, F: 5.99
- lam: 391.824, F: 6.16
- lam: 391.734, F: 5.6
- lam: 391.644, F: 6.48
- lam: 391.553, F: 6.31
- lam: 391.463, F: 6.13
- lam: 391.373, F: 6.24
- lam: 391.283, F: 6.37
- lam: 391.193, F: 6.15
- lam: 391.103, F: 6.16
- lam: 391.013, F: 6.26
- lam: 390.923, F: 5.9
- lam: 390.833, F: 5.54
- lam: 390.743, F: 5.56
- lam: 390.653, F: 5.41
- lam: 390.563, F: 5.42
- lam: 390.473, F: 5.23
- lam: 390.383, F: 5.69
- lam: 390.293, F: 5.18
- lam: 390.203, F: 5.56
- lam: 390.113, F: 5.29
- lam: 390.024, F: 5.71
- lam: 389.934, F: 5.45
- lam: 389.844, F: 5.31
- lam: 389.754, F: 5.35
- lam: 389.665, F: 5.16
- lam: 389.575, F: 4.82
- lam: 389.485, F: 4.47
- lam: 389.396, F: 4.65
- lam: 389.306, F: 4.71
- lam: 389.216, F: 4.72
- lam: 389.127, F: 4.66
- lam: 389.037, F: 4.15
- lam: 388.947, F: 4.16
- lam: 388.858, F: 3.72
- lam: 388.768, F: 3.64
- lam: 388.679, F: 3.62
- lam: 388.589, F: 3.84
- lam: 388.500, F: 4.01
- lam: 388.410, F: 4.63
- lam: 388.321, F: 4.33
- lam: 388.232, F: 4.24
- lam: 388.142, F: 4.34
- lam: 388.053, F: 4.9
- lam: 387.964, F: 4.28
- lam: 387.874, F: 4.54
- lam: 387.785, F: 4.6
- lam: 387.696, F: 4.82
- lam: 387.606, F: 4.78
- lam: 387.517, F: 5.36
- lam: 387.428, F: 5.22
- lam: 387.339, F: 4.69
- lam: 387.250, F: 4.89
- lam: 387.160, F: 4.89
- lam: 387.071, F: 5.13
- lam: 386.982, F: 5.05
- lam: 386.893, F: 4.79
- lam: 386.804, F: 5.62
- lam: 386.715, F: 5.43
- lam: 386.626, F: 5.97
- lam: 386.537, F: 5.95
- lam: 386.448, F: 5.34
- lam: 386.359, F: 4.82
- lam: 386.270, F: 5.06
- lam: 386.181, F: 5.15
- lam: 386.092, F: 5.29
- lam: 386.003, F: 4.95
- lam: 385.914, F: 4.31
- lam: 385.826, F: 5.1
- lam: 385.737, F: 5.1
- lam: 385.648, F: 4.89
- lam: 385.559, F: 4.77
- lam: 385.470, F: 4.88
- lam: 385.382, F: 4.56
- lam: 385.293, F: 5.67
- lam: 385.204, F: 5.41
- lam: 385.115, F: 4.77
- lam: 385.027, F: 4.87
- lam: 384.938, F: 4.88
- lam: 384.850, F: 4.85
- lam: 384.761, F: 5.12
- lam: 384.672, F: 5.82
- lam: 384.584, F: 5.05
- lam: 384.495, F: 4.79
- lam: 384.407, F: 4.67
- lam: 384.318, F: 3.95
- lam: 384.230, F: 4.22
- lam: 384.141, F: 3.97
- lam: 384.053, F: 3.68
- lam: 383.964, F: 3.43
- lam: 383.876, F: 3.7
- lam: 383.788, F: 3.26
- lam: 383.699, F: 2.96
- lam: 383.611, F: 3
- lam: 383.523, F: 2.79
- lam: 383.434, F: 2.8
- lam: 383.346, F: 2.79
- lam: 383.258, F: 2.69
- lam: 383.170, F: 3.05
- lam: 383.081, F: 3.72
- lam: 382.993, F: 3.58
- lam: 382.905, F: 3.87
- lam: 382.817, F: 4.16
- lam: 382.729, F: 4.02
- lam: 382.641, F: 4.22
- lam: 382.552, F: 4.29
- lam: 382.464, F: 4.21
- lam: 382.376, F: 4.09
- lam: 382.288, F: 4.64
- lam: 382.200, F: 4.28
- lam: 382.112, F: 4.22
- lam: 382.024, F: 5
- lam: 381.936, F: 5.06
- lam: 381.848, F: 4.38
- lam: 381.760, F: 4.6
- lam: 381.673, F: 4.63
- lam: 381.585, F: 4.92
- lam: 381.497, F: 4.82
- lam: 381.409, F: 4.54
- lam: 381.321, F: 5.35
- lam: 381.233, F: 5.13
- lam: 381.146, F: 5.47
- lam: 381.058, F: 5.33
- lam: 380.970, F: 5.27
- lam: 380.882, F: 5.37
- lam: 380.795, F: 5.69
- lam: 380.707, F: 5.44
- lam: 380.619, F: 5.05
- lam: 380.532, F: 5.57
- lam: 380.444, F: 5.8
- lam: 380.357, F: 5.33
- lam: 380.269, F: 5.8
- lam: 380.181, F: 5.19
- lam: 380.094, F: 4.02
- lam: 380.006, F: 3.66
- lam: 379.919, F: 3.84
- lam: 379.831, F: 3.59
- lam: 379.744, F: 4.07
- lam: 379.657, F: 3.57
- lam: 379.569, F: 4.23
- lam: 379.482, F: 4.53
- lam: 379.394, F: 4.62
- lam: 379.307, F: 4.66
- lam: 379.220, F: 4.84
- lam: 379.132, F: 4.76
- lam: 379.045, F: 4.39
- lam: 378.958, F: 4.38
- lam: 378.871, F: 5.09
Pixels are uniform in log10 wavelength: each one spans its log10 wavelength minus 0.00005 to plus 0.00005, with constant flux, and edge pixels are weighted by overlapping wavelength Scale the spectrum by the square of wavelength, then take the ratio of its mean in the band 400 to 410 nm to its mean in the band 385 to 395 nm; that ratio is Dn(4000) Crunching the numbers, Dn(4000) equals 1.56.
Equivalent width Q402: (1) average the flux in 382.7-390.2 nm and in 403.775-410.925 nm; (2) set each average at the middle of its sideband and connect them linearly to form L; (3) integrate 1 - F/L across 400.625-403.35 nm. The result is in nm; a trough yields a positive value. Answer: -0.45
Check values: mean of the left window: 4.55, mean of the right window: 6.87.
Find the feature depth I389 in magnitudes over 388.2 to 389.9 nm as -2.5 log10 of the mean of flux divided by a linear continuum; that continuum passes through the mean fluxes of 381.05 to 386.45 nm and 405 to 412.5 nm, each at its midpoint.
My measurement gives 0.116 mag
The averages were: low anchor 4.42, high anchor 6.85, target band 4.44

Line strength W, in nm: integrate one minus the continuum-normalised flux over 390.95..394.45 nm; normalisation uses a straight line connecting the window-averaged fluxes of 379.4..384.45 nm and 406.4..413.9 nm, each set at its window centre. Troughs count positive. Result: 0.31 nm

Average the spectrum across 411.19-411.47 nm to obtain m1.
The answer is 7.08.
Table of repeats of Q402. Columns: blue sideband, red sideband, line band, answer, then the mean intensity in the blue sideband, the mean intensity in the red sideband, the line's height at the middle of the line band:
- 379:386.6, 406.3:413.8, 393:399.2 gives 0.99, 4.54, 6.87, 5.68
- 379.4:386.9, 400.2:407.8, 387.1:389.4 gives 0.32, 4.57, 7.15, 5.2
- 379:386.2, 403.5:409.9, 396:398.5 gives 0.73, 4.5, 7.06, 6.05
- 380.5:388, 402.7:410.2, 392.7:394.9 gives 0.59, 4.63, 6.98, 5.64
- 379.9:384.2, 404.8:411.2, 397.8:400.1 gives -0.25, 4.34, 6.79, 5.94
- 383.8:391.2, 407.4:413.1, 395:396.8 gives 0.22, 4.89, 6.77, 5.58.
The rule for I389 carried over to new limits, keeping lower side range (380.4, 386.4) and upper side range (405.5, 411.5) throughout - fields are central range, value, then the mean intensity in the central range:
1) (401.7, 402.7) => -0.217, 7.56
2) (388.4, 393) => -0.002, 5.19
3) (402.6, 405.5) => -0.143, 7.24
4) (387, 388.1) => 0.010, 4.85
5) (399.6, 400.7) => -0.160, 6.96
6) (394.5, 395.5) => -0.066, 5.9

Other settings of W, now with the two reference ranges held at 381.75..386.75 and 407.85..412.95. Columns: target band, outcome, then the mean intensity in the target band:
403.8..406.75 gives -0.38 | 7.13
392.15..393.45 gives 0.26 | 4.14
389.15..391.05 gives -0.13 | 5.29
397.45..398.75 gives -0.03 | 5.82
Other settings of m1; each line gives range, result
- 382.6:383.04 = 3.97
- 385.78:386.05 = 4.8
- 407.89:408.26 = 7.22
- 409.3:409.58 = 6.83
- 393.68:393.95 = 4.09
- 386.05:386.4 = 5.08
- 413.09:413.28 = 7.08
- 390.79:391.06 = 5.91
